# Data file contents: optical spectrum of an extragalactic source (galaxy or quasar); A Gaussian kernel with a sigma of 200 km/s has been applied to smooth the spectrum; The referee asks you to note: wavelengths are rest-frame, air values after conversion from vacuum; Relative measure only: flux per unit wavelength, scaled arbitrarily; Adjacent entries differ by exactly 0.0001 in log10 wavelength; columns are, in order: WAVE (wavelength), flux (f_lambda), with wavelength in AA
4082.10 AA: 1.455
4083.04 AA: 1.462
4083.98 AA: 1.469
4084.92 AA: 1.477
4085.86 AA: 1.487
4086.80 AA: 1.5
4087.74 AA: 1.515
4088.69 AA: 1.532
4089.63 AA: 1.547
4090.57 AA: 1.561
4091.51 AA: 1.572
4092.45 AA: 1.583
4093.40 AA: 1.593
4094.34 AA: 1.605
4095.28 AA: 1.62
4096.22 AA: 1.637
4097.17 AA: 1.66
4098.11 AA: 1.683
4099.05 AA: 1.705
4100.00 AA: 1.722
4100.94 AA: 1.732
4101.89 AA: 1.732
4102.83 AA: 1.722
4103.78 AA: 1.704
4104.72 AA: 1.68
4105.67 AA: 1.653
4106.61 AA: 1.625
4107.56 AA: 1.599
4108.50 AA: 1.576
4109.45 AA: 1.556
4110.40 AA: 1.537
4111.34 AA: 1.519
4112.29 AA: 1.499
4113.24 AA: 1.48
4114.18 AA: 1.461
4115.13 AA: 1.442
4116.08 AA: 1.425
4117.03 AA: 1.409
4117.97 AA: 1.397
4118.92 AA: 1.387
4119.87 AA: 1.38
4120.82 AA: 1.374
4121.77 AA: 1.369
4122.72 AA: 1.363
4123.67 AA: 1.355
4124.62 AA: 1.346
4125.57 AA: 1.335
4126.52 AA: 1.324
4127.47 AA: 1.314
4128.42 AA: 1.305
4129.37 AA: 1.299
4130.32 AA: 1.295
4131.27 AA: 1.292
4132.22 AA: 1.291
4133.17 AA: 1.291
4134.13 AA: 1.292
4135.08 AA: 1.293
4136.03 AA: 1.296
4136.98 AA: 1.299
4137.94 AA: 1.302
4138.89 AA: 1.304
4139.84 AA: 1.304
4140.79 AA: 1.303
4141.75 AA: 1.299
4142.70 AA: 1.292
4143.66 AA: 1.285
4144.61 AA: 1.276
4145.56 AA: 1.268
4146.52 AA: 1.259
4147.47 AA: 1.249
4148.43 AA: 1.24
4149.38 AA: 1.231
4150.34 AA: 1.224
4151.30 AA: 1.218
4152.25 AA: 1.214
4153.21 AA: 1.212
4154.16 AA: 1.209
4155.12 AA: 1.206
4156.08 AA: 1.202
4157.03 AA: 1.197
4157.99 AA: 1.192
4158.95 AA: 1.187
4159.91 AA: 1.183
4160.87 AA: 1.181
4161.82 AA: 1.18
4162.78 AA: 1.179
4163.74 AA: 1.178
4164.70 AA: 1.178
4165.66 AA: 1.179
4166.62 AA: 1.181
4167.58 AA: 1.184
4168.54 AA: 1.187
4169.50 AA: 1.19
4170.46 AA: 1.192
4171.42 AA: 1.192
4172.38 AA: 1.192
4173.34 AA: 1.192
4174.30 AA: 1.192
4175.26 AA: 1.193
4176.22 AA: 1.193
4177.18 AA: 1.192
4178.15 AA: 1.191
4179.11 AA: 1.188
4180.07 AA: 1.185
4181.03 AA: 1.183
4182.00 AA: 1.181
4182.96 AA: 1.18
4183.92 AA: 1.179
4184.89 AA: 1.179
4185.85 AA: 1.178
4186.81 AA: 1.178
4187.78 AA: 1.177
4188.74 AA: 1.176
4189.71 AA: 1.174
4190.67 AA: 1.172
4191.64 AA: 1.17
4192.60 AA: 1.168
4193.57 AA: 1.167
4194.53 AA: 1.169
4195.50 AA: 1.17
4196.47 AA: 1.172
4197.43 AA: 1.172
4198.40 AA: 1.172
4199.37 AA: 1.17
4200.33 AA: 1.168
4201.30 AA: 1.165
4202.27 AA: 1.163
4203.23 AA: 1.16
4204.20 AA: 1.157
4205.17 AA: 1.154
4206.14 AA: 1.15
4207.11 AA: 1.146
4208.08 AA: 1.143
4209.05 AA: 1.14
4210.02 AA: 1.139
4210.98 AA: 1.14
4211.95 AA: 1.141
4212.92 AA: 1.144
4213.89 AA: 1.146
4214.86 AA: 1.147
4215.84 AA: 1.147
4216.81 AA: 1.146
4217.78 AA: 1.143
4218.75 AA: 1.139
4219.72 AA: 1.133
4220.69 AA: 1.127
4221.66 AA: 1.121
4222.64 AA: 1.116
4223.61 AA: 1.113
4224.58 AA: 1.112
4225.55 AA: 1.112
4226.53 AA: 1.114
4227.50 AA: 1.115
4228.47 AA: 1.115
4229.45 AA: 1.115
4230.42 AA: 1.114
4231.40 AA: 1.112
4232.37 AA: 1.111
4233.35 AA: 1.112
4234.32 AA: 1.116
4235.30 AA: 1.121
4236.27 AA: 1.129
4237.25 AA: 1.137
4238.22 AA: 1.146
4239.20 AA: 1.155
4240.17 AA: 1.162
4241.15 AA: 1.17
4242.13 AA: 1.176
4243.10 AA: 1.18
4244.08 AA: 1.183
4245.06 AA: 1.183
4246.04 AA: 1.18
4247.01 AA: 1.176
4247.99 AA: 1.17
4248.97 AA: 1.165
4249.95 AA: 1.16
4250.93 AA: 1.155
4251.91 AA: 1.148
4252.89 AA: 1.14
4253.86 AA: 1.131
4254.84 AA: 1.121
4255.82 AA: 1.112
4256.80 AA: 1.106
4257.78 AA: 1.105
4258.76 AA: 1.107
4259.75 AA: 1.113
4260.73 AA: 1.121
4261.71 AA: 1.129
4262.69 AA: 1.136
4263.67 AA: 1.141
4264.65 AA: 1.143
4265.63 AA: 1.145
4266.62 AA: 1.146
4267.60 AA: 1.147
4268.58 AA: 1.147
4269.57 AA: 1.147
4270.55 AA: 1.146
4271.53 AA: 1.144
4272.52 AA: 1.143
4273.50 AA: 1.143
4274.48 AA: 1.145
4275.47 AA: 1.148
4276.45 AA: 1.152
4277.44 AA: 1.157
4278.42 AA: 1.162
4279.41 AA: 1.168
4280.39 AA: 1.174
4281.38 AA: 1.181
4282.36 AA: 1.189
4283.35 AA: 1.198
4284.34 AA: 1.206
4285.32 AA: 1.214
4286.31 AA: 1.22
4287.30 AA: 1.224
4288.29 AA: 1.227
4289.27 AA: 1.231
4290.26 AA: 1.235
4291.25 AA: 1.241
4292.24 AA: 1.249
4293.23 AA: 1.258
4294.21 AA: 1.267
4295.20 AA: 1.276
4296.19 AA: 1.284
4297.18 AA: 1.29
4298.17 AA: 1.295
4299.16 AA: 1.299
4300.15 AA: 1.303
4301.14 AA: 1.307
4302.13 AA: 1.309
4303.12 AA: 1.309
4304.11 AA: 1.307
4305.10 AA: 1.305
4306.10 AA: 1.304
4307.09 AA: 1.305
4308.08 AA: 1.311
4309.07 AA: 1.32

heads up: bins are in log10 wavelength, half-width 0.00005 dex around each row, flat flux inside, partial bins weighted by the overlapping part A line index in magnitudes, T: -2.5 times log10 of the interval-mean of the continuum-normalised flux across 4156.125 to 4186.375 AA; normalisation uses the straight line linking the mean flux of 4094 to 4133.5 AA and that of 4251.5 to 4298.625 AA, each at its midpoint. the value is 0.16 mag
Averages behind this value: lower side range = 1.49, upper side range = 1.18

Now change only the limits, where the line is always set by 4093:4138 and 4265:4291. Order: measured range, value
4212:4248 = 0.11 mag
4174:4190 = 0.15 mag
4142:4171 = 0.16 mag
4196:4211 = 0.14 mag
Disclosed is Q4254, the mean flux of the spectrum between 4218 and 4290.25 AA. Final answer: 1.15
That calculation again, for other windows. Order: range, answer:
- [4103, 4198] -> 1.28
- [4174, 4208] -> 1.17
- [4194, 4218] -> 1.15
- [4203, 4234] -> 1.13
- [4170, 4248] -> 1.16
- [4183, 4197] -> 1.17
